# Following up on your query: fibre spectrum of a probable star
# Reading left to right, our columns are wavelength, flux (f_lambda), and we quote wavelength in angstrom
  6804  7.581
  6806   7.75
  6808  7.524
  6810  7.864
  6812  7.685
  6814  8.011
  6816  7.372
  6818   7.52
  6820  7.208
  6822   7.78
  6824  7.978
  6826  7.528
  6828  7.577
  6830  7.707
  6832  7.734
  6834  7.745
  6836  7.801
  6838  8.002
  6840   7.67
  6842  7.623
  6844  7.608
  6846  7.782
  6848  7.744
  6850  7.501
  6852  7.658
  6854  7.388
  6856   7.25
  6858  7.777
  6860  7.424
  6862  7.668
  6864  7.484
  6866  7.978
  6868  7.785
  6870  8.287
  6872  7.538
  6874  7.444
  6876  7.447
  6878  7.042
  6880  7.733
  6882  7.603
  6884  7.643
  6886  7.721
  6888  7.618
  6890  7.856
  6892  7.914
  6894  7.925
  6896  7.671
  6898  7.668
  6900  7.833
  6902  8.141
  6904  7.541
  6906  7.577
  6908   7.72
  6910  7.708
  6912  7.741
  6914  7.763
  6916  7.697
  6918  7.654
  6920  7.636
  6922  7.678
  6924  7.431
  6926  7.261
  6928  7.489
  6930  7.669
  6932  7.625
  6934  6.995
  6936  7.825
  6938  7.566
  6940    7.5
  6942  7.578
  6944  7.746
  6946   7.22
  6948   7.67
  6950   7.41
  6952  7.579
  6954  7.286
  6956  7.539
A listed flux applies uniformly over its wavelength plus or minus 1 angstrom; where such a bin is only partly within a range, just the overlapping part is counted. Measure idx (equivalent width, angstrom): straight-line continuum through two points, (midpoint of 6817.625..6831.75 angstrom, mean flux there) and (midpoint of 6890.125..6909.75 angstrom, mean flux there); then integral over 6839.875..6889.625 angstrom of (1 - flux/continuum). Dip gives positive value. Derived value 0.6 angstrom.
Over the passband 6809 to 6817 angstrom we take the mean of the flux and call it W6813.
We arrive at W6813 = 7.73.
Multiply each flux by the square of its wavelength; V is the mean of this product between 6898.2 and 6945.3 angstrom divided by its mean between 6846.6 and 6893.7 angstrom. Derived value 1.01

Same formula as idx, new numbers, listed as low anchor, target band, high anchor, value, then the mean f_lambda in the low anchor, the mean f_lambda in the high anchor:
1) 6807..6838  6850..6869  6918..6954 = 0.1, 7.68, 7.52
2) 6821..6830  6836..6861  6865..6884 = 0.2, 7.71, 7.65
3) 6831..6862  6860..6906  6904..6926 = -0.3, 7.65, 7.64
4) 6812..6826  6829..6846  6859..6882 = -0.2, 7.64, 7.62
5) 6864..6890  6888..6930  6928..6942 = -0.6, 7.65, 7.53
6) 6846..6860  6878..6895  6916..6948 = -0.4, 7.56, 7.53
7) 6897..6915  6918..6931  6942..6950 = 0.2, 7.74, 7.53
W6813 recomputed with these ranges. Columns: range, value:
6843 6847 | 7.7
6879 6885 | 7.66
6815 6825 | 7.57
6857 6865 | 7.59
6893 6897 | 7.8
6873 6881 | 7.42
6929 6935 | 7.43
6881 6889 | 7.65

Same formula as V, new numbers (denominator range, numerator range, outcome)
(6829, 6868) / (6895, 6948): 1.01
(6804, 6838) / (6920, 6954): 1.01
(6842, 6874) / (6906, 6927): 1.01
